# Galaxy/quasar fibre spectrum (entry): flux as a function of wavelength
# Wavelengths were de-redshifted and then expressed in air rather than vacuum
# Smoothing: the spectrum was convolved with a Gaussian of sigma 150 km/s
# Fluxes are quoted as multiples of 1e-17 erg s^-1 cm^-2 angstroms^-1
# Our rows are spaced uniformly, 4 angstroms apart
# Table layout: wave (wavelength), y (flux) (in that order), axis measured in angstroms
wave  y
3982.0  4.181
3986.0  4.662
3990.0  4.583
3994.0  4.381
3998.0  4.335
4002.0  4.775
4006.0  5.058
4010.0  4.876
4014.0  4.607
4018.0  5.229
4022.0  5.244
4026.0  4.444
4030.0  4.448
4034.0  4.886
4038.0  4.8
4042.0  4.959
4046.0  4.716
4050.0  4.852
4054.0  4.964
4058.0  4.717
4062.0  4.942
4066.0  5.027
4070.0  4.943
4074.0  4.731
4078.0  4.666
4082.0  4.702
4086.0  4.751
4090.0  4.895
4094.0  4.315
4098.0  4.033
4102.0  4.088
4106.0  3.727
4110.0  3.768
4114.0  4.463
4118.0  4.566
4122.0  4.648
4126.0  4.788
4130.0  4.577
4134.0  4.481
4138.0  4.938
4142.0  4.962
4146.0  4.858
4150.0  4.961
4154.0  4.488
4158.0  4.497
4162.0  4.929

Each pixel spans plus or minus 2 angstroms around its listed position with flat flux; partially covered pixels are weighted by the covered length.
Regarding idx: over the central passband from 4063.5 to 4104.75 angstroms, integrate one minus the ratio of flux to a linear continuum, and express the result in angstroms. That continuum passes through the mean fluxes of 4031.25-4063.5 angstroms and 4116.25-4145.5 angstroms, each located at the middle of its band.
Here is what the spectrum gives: 1.6 angstroms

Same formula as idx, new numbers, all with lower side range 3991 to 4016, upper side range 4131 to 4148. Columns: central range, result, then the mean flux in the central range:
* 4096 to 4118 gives 3.23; 4.07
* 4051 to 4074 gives -0.85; 4.9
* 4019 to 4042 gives -0.53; 4.8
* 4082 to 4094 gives 0.07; 4.72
